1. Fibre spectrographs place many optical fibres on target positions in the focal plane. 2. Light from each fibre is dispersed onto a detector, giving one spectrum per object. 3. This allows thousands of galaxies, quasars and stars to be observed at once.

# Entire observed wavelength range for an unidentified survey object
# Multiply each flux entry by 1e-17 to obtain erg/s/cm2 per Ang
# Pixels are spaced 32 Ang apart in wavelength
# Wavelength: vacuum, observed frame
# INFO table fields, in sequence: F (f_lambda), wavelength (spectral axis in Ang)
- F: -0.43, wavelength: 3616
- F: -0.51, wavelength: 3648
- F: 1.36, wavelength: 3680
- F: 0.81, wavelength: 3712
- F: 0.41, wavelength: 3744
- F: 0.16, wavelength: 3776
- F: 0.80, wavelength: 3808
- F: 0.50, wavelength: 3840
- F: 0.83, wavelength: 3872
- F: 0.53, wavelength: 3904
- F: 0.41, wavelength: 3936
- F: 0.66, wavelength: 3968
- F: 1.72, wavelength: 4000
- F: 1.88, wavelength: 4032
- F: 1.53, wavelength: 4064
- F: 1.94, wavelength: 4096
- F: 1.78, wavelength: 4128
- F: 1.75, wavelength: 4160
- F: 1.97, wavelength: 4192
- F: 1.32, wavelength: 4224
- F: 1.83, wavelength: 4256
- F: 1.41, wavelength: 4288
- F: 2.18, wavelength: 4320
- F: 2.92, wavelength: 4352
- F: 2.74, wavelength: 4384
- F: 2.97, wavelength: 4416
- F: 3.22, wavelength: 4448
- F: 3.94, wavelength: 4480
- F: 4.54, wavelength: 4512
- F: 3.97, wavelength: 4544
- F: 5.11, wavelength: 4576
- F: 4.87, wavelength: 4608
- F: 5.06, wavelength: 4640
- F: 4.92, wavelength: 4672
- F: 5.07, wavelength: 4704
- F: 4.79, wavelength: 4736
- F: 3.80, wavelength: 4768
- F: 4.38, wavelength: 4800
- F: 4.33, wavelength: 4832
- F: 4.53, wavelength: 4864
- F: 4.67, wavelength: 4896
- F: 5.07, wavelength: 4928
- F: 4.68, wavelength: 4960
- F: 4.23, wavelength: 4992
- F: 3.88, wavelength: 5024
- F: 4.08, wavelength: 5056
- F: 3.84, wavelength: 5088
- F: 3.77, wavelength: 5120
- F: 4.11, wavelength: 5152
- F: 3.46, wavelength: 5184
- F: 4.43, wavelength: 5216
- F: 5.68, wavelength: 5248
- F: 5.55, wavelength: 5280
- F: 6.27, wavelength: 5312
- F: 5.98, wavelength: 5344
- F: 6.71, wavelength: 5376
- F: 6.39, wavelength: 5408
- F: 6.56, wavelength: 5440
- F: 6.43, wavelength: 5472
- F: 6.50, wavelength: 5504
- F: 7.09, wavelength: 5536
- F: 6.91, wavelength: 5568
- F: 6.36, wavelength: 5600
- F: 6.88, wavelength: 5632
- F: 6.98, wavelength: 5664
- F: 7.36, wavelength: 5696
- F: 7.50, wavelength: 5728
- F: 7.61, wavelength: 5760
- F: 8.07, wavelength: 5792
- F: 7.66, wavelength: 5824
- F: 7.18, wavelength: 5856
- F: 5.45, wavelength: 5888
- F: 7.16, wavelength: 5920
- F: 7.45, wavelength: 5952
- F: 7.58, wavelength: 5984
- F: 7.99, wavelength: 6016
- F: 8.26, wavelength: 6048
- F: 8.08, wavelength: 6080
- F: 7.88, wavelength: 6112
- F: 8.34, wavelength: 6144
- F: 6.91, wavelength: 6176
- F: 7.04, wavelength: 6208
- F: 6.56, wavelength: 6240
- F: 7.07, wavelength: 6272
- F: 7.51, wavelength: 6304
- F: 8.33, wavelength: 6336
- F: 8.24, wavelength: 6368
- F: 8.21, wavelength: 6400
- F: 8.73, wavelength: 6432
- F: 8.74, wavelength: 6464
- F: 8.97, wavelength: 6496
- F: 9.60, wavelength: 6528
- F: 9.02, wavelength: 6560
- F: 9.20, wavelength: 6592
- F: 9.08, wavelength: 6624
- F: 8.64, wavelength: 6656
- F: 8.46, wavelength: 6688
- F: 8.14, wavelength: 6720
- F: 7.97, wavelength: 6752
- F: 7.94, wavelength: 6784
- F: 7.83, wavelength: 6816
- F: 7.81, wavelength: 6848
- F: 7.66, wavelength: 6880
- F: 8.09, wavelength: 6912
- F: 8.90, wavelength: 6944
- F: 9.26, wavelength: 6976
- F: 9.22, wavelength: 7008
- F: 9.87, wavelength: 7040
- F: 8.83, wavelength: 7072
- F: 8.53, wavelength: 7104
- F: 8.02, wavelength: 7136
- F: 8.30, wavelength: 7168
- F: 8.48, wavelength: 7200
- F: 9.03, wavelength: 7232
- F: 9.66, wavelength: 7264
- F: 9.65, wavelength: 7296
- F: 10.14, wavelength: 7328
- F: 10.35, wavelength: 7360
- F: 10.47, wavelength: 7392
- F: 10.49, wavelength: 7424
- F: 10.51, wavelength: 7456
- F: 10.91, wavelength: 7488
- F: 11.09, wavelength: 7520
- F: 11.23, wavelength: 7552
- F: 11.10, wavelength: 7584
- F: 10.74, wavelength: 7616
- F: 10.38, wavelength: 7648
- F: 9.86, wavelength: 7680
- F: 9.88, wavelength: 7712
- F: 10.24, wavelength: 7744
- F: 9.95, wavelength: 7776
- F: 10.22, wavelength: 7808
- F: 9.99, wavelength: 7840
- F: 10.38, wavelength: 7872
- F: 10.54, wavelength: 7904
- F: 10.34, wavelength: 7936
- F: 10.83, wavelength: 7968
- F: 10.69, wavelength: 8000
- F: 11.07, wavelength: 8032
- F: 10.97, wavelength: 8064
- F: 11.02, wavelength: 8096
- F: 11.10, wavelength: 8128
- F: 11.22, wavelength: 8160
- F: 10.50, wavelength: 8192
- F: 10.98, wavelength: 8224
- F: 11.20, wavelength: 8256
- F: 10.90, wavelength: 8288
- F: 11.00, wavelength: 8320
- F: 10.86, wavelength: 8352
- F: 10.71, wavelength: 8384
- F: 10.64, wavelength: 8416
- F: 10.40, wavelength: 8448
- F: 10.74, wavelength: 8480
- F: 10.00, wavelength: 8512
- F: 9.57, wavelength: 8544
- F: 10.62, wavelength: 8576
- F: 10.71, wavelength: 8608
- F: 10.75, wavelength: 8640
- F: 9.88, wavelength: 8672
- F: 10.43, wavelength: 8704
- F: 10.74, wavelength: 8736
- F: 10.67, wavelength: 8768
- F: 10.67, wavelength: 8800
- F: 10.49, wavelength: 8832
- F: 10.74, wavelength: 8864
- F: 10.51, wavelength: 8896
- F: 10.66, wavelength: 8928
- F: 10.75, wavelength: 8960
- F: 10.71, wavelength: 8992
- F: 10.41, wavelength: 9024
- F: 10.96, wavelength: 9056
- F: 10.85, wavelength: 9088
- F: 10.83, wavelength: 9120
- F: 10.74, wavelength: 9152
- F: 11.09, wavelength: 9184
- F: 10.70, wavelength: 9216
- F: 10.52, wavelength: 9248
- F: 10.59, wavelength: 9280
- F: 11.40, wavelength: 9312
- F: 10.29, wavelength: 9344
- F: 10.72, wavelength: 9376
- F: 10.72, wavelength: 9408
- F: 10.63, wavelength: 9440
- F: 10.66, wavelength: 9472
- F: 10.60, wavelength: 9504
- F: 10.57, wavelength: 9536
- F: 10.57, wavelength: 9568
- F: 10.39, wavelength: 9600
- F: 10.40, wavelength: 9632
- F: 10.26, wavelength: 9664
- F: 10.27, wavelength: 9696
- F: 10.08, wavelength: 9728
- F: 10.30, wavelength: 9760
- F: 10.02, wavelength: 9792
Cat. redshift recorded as 0.00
